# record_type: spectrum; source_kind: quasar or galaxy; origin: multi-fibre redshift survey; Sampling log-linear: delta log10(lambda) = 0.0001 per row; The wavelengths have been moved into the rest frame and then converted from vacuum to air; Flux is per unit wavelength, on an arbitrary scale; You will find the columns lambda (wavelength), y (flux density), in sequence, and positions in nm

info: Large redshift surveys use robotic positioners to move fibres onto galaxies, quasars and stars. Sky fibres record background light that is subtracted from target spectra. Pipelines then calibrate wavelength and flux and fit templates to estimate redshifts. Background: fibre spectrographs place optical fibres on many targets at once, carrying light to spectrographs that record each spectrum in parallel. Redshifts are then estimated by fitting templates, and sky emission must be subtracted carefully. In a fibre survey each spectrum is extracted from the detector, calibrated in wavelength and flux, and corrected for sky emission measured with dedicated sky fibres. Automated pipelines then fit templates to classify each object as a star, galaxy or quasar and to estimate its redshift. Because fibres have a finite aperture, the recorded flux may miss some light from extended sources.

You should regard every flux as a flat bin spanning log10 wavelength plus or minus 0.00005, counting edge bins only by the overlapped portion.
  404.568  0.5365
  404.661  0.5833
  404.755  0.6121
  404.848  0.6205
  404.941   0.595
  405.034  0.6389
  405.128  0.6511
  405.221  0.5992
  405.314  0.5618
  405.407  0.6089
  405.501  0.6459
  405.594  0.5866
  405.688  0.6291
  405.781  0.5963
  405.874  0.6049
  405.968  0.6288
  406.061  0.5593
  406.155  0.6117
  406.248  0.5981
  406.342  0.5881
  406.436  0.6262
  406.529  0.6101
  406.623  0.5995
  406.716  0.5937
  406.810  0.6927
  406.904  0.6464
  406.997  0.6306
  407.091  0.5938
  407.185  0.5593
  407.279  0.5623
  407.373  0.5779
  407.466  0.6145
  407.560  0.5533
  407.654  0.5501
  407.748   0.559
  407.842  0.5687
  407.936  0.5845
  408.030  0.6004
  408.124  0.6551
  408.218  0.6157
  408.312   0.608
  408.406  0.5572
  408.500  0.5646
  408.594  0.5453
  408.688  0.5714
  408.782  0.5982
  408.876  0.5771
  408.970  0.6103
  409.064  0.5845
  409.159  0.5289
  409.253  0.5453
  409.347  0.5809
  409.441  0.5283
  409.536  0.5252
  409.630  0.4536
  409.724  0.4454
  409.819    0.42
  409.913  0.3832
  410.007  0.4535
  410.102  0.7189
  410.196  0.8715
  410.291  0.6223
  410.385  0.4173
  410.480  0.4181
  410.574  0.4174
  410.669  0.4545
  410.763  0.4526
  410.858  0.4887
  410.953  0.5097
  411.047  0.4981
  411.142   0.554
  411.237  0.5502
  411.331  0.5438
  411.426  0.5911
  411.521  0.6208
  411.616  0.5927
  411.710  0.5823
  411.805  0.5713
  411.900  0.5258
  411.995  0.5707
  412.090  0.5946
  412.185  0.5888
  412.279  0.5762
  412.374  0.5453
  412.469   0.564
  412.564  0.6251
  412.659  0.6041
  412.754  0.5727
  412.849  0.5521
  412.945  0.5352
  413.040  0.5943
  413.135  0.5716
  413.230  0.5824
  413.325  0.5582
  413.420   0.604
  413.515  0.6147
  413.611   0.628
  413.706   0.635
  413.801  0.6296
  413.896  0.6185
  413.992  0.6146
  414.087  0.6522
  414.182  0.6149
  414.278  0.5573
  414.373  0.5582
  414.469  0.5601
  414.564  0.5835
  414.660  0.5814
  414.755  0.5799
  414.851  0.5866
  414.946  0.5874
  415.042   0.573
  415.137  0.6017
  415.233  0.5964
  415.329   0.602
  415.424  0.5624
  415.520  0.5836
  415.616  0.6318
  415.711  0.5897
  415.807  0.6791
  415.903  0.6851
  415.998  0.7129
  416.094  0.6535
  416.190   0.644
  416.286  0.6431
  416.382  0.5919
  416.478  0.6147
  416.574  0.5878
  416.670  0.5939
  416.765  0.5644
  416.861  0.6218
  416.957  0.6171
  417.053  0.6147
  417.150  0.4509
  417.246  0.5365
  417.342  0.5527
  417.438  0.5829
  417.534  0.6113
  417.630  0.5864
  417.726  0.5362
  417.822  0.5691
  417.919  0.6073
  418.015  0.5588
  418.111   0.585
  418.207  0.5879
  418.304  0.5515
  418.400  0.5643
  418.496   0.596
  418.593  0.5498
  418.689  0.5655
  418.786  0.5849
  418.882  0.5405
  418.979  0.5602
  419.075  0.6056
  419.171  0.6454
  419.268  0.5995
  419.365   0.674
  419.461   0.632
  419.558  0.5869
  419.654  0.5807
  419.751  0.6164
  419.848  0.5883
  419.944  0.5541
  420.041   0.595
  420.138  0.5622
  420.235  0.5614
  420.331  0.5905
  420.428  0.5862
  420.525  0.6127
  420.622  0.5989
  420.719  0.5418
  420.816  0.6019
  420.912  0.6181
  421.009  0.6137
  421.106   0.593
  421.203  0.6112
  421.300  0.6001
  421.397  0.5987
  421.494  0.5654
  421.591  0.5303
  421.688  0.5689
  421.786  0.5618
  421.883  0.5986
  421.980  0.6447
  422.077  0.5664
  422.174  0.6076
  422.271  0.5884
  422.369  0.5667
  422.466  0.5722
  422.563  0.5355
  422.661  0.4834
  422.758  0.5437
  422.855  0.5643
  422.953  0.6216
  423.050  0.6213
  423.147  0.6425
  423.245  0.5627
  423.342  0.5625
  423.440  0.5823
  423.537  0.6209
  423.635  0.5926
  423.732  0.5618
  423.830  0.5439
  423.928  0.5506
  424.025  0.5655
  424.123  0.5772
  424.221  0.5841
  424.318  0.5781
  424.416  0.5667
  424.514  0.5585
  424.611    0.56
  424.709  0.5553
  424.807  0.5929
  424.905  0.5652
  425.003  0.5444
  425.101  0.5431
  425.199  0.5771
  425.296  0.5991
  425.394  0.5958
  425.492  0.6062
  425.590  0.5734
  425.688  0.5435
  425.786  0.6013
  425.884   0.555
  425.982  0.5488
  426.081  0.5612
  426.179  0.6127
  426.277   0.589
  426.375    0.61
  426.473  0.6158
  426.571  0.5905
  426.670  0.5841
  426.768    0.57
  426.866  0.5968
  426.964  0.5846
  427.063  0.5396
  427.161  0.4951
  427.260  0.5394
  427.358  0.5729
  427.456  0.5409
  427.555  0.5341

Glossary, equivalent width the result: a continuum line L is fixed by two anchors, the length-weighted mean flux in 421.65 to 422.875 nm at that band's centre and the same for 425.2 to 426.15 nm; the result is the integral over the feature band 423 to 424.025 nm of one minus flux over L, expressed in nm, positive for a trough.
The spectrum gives -0.02 nm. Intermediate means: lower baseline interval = 0.569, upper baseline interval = 0.577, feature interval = 0.584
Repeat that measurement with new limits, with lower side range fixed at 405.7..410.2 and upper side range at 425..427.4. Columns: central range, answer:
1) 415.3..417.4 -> -0.11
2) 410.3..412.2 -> 0.16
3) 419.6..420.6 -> -0.02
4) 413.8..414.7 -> -0.03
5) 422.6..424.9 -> 0.01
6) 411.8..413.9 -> -0.03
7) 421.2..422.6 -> -0.01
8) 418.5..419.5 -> -0.03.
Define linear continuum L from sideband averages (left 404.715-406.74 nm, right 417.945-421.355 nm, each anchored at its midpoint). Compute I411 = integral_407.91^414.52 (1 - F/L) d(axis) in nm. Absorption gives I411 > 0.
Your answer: 0.40 nm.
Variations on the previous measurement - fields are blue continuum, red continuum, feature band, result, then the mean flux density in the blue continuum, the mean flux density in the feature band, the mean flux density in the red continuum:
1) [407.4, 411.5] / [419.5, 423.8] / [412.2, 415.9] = -0.22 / 0.547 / 0.593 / 0.583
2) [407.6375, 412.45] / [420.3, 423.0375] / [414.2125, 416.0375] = -0.12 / 0.551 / 0.6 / 0.582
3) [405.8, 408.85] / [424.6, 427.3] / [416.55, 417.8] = 0.02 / 0.595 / 0.574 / 0.573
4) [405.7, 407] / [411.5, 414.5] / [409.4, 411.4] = 0.29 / 0.614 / 0.511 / 0.588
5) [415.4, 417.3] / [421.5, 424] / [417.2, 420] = 0.07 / 0.609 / 0.583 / 0.576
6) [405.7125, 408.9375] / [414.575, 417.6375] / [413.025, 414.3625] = -0.01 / 0.595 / 0.605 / 0.601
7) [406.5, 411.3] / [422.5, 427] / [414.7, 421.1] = -0.29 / 0.557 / 0.593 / 0.576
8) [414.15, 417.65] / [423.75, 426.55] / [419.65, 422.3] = -0.02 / 0.597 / 0.588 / 0.574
